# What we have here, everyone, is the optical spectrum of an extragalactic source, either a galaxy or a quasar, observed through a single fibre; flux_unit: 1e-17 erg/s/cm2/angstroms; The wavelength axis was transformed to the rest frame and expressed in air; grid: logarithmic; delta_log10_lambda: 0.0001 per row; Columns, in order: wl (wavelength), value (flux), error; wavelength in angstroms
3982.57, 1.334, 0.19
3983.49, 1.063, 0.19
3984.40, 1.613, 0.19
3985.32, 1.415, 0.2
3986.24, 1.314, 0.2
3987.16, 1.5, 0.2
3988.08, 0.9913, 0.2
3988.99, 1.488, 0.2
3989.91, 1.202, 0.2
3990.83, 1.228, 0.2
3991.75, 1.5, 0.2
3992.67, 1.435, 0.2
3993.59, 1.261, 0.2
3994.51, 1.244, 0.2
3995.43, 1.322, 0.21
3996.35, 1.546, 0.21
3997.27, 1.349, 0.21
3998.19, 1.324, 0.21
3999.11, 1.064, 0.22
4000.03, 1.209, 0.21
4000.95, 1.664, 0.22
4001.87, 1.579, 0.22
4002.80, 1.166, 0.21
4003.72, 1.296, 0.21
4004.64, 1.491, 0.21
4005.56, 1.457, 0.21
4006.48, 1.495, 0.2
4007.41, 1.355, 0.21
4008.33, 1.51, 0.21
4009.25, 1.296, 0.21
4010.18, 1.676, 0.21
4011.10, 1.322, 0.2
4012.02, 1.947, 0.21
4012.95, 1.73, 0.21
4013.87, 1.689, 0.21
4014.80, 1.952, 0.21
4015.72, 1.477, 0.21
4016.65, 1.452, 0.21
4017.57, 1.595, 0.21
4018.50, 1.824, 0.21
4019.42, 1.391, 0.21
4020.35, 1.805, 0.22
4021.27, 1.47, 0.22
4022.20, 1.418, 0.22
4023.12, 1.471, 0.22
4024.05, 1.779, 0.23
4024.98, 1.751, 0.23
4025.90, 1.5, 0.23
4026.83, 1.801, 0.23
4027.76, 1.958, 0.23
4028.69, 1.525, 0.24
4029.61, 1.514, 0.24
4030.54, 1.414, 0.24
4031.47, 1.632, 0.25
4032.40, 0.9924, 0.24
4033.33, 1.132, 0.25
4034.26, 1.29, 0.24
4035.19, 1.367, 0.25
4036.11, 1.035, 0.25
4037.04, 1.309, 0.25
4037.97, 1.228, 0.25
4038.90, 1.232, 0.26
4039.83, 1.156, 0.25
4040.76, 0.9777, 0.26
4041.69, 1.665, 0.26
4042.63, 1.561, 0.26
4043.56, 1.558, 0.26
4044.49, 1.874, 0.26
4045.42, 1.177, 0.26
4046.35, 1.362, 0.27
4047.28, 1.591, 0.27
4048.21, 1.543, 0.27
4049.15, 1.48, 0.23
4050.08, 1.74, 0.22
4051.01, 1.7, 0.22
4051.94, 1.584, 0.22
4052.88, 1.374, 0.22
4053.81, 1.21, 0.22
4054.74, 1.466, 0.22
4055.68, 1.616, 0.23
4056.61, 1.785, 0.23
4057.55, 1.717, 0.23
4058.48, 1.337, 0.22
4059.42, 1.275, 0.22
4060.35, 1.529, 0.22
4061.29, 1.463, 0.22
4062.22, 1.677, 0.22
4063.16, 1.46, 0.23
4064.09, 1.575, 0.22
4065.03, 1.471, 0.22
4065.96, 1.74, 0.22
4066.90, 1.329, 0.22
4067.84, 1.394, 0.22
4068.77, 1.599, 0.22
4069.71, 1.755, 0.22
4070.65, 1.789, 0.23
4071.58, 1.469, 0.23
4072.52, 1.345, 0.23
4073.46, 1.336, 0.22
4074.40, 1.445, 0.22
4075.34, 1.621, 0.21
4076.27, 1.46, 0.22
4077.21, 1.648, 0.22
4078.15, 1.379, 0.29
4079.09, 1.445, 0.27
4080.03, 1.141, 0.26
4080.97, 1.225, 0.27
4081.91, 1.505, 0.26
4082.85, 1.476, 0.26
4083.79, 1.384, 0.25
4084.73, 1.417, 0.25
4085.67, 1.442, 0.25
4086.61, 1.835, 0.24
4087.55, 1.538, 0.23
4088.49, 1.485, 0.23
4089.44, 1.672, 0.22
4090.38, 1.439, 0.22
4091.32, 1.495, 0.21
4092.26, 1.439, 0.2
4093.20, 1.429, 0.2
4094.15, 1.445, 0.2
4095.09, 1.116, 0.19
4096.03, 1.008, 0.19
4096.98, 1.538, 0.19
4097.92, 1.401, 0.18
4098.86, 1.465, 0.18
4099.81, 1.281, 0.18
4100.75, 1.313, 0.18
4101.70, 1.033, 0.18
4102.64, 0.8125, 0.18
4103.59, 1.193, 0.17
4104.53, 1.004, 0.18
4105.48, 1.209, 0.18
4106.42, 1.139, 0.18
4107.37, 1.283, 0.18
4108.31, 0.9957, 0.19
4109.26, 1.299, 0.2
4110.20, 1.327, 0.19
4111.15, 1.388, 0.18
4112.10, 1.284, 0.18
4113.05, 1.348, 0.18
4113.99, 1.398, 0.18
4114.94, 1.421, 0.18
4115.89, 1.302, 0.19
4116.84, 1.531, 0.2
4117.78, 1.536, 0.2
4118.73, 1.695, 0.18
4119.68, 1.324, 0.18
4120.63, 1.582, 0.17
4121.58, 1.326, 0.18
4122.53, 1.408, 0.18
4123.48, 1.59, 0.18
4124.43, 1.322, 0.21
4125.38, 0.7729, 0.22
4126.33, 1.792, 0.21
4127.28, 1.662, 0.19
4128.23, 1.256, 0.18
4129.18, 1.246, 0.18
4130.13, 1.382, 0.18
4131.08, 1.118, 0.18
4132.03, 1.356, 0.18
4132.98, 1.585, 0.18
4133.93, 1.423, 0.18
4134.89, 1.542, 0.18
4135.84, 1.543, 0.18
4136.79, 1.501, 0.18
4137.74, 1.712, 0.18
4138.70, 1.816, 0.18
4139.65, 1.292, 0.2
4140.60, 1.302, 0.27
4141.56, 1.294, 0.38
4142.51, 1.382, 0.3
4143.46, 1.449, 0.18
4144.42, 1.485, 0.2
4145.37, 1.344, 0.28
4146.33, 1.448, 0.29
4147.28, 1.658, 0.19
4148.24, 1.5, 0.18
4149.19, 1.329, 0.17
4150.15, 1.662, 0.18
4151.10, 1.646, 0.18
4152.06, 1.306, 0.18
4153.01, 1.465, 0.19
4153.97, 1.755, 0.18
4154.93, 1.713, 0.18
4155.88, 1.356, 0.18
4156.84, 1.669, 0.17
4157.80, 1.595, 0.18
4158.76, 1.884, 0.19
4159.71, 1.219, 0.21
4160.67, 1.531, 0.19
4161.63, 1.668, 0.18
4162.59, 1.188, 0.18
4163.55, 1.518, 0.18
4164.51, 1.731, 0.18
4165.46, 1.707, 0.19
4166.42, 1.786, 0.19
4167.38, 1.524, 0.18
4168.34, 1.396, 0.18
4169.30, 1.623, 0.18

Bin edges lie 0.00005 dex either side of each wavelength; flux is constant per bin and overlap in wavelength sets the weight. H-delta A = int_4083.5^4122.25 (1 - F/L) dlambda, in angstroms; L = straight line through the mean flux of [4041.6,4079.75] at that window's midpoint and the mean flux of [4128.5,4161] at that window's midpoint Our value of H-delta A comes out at 3.8 angstroms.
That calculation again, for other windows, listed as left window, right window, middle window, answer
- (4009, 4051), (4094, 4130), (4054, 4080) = -1.69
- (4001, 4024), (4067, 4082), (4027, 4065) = 1.18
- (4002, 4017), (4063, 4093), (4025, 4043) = 1.42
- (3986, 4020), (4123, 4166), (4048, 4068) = -0.87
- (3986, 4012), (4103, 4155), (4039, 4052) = -0.93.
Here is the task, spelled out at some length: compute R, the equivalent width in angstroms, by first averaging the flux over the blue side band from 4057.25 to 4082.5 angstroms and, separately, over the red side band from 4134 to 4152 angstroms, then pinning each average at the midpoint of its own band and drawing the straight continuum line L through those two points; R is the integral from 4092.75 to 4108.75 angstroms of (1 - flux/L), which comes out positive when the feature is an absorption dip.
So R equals 2.9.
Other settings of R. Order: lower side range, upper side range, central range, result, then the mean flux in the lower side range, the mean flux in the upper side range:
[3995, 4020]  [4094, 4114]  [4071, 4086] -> -1.4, 1.49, 1.23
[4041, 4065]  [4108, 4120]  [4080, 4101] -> 0.2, 1.53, 1.38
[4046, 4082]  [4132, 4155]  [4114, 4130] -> 0.8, 1.5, 1.5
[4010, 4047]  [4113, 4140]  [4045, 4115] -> 2.4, 1.5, 1.44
